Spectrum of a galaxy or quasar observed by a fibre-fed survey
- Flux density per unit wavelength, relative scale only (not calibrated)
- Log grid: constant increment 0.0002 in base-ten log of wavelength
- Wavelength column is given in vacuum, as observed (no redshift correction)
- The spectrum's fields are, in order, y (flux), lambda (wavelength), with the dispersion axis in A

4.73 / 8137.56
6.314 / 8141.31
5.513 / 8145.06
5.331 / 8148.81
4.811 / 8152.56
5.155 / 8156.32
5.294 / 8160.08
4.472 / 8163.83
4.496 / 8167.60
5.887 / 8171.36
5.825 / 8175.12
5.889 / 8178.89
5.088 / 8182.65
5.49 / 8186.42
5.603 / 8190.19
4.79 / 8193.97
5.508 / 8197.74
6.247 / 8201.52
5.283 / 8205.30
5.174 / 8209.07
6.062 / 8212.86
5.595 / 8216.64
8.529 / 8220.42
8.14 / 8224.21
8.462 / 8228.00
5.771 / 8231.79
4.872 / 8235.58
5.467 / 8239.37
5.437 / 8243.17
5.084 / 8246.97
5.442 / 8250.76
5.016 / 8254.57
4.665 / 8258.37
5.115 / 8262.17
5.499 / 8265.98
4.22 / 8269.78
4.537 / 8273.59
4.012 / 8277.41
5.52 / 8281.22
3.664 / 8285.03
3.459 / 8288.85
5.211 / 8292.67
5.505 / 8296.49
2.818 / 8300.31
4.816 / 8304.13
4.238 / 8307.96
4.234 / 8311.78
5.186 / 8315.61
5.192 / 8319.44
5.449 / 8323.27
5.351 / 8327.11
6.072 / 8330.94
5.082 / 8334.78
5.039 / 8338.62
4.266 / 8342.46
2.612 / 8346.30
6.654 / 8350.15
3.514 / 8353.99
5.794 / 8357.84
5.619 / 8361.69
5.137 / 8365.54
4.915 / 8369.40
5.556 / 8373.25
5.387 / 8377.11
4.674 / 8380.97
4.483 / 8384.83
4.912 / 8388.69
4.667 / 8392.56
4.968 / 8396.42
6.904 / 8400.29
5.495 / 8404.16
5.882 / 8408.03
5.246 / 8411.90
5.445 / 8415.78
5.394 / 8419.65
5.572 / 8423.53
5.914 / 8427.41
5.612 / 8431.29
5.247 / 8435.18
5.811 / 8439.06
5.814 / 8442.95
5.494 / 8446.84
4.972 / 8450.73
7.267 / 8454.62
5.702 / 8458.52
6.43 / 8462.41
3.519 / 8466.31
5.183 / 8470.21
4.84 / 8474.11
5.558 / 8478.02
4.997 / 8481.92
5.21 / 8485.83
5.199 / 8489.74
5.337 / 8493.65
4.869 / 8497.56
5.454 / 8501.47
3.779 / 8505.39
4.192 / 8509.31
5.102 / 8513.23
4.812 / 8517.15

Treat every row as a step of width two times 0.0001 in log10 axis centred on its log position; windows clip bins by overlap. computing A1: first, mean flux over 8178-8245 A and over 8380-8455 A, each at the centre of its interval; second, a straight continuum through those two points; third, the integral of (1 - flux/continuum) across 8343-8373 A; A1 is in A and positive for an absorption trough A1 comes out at 3.78 A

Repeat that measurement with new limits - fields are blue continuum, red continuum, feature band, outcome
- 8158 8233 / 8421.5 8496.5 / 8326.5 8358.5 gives 4.32 A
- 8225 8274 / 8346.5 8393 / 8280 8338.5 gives 4.97 A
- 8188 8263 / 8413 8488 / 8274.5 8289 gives 3.69 A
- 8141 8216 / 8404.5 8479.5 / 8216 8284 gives -2.22 A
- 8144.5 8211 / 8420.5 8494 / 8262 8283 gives 2.27 A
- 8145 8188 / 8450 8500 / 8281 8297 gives 2.35 A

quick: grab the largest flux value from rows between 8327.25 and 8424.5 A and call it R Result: 6.904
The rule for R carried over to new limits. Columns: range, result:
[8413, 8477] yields 7.267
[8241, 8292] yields 5.52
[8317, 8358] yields 6.654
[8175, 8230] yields 8.529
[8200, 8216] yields 6.247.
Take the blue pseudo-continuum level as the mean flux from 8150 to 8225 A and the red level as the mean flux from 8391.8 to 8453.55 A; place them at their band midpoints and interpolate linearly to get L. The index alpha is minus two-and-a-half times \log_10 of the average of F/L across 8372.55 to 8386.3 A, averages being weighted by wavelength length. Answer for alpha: 0.12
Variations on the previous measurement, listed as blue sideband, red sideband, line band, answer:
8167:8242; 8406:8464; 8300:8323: 0.257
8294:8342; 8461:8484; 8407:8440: -0.113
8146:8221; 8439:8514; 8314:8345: 0.041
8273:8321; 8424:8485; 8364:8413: -0.038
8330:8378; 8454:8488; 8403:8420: -0.067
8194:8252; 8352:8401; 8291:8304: 0.222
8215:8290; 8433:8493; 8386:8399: 0.104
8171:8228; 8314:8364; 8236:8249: 0.089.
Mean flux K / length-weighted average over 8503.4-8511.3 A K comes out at 3.99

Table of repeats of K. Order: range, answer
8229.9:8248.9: 5.33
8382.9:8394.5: 4.69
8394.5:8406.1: 5.79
